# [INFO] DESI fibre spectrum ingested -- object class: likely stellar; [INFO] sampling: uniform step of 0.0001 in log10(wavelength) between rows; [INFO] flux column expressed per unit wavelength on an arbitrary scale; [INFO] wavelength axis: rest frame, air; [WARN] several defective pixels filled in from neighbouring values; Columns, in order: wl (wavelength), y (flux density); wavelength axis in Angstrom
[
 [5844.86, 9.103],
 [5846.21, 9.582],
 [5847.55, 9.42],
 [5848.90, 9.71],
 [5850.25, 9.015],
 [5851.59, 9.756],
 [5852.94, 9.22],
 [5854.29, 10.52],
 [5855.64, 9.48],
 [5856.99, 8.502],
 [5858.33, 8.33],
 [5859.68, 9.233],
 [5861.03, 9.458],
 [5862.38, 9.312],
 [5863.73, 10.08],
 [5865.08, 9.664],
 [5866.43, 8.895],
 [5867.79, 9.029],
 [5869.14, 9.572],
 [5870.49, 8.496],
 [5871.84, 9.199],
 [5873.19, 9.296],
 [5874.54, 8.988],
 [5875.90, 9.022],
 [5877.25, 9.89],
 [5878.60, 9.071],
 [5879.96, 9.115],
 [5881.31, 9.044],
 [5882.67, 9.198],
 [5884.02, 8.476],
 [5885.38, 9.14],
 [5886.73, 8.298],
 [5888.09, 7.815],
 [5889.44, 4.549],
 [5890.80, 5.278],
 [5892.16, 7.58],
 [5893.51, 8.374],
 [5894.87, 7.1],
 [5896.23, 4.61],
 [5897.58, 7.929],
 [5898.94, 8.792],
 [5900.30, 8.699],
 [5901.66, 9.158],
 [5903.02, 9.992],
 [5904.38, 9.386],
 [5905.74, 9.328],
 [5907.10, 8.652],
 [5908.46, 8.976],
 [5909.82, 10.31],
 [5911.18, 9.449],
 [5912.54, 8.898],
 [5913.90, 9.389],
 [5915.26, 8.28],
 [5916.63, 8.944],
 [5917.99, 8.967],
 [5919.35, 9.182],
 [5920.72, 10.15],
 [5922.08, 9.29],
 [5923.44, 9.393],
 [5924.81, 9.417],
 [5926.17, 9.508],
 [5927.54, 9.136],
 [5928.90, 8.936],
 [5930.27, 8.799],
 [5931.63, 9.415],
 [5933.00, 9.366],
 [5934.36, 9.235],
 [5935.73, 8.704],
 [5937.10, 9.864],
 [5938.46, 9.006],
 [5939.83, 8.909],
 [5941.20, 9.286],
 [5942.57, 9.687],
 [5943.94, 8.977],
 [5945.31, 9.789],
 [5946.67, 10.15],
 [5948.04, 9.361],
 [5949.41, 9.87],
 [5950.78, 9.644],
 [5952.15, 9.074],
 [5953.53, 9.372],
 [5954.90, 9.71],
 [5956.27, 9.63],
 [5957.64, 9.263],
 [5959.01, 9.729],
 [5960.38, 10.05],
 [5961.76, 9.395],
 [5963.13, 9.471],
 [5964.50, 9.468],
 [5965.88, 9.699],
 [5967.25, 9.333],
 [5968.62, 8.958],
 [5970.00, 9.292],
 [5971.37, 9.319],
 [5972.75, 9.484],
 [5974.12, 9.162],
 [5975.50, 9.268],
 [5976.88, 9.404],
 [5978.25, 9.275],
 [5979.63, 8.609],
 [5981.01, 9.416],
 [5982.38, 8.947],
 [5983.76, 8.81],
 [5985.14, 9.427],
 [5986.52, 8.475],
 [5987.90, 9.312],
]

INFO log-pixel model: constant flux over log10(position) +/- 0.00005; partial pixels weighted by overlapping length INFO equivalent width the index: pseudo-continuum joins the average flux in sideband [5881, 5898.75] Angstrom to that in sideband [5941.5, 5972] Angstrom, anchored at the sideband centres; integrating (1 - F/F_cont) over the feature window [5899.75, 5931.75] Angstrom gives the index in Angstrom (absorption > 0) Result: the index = -3.8 Angstrom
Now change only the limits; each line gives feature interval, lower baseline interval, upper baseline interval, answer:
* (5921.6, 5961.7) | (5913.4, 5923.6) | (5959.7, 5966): 0.0 Angstrom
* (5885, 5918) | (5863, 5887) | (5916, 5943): 3.3 Angstrom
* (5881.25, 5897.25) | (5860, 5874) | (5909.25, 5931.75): 3.2 Angstrom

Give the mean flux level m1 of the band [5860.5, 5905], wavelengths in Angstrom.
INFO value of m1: 8.55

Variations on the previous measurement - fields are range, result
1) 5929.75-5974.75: 9.41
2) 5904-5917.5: 9.15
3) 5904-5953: 9.3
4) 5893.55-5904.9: 8.2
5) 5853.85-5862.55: 9.23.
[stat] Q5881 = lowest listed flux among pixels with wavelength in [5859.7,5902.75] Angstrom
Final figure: 4.549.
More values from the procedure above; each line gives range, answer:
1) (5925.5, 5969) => 8.704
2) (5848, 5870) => 8.33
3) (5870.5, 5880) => 8.988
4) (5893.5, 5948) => 4.61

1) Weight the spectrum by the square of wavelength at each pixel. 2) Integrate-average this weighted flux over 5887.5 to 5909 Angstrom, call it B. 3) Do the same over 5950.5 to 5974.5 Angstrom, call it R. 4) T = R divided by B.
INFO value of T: 1.2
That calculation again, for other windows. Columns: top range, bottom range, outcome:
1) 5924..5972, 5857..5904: 1.12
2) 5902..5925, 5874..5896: 1.16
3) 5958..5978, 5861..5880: 1.05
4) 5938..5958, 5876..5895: 1.19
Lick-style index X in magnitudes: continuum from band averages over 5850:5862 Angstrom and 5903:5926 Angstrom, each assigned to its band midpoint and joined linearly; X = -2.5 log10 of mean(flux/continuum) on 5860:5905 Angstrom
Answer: 0.09 mag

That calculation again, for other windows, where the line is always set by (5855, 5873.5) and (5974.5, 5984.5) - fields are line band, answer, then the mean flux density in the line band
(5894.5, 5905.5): 0.109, 8.28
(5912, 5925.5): -0.006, 9.19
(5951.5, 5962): -0.048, 9.53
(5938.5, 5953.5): -0.037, 9.44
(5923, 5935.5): -0.010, 9.22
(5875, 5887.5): 0.019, 9.01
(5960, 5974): -0.036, 9.42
